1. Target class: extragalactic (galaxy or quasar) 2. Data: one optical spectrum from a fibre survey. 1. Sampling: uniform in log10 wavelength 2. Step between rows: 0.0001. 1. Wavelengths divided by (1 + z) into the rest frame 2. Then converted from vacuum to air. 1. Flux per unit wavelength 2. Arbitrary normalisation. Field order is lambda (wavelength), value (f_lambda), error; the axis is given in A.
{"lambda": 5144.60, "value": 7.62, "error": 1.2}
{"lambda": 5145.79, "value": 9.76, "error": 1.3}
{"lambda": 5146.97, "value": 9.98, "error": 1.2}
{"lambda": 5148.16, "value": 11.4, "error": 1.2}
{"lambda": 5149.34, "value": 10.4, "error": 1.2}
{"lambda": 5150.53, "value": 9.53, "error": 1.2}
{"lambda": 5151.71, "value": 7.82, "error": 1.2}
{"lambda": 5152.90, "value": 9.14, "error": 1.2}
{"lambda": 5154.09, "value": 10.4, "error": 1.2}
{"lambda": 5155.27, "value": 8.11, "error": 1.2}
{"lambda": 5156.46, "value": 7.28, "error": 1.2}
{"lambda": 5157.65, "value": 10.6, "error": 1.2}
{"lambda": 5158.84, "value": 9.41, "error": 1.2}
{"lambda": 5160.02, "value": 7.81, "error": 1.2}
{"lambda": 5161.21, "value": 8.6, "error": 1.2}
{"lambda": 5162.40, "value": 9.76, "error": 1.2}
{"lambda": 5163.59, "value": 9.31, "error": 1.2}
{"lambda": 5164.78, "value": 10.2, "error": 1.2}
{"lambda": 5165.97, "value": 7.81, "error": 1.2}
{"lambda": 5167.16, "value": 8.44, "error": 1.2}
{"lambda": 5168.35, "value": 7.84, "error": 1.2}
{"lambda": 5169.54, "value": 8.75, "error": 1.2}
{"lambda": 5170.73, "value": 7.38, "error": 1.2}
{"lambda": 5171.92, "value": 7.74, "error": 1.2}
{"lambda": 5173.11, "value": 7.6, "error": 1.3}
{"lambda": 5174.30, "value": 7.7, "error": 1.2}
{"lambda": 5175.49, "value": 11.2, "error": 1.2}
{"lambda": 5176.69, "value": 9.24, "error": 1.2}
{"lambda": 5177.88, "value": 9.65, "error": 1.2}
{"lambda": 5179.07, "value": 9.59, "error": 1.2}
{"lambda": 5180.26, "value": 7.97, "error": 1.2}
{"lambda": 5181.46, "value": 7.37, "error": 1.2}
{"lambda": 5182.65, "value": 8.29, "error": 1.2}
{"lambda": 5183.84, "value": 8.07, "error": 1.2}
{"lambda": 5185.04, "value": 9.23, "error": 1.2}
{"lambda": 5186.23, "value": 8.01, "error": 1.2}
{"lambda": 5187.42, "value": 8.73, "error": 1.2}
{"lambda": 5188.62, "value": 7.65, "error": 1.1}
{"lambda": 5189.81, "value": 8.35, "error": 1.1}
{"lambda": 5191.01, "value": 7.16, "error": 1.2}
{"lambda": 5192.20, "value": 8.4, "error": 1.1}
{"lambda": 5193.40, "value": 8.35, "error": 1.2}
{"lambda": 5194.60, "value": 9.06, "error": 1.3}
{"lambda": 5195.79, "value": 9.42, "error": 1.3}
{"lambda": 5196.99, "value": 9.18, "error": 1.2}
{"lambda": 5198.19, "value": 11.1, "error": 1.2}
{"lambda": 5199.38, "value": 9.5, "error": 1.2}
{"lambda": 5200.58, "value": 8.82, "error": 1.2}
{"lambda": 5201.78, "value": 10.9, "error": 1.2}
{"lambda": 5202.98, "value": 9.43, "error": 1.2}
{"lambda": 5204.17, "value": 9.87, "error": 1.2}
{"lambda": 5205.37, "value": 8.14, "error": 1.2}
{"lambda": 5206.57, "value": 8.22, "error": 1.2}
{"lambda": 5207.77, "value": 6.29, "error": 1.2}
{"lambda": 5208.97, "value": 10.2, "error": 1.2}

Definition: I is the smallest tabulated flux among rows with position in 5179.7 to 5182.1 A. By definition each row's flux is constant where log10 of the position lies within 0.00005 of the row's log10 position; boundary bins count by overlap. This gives 7.37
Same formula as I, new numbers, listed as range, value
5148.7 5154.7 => 7.82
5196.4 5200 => 9.18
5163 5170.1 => 7.81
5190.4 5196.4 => 7.16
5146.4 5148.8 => 9.98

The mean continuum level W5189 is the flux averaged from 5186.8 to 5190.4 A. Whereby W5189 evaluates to 8.25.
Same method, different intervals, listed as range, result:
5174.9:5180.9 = 9.5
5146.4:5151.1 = 10.3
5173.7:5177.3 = 9.37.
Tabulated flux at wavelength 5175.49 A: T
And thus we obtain 11.2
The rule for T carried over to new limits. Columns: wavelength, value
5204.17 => 9.87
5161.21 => 8.6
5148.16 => 11.4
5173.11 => 7.6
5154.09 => 10.4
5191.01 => 7.16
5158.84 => 9.41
